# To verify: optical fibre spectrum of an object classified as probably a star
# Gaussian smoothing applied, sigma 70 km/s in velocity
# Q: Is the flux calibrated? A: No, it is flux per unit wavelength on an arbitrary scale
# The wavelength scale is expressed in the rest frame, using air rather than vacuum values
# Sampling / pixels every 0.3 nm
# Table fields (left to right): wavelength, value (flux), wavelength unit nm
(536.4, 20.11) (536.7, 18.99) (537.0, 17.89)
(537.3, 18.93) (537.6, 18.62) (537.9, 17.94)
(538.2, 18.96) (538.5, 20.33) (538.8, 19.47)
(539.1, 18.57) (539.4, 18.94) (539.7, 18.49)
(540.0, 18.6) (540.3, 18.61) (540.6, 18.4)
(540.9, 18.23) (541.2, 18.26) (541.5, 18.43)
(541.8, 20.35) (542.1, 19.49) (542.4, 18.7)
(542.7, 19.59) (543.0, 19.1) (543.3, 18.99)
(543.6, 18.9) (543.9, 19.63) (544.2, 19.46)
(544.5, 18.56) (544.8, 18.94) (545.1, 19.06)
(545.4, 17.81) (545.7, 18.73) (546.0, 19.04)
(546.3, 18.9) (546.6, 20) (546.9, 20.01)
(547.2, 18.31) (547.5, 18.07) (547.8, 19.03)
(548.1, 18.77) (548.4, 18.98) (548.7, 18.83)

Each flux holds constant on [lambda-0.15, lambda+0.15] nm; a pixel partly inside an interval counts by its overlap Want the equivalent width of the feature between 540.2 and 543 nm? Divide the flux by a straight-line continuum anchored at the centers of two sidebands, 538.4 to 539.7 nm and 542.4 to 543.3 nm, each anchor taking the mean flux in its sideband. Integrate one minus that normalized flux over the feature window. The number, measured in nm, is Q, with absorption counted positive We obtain 0.040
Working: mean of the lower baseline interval 19.2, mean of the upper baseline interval 19.2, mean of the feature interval 18.9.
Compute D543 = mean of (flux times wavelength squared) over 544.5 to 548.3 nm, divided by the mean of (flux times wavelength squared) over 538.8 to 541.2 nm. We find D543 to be 1.04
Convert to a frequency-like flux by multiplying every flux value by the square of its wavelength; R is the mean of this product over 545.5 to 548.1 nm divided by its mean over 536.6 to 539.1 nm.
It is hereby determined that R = 1.0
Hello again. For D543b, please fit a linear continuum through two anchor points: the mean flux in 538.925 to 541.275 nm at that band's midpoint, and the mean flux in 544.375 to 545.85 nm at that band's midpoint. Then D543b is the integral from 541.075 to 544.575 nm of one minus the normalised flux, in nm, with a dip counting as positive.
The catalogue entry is -0.11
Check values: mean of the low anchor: 18.5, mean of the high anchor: 18.6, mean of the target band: 19.1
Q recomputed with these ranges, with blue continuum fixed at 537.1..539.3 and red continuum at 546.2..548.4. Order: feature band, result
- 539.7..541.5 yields 0.05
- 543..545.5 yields 0.01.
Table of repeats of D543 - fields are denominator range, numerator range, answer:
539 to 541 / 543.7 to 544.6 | 1.05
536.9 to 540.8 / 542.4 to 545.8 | 1.03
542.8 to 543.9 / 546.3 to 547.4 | 1.02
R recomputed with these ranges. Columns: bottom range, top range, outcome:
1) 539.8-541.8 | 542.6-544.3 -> 1.05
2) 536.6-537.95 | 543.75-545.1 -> 1.06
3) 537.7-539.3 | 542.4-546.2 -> 1.02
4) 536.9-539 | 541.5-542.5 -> 1.04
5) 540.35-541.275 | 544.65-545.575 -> 1.03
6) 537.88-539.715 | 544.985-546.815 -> 1.02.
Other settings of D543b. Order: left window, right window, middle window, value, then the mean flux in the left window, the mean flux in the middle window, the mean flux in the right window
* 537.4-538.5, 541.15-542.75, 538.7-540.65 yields 0.022 nm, 18.8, 18.7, 19.2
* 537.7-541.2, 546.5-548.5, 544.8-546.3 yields 0.018 nm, 18.8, 18.7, 19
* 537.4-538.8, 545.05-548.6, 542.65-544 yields -0.019 nm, 19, 19.2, 18.9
